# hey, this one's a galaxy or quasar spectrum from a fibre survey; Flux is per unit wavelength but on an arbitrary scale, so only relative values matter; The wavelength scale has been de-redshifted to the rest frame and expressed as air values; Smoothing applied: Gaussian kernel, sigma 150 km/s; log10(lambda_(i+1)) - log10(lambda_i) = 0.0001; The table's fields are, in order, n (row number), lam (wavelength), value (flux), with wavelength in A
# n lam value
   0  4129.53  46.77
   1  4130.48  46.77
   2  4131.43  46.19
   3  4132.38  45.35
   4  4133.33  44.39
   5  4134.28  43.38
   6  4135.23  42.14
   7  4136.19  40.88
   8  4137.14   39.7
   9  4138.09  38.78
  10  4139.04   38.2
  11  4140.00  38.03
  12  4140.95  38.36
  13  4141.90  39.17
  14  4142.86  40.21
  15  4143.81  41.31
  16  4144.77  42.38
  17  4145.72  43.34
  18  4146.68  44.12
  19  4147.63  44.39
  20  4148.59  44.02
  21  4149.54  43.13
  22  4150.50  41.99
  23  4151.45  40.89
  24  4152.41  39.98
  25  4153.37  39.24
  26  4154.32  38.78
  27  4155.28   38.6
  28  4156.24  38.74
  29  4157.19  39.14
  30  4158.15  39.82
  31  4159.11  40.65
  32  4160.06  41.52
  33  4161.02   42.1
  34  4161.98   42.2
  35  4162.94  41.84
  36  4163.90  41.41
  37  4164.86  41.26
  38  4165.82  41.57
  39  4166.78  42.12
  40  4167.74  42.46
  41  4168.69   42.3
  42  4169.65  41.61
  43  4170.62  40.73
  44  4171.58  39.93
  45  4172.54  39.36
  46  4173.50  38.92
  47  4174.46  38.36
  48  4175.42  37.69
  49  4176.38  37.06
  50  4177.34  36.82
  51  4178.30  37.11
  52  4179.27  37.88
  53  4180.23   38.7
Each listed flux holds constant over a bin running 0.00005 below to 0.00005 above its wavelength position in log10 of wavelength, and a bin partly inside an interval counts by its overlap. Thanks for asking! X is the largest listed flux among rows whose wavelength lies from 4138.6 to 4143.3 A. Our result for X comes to 40.21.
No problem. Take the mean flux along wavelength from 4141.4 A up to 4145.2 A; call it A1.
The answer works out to 40.7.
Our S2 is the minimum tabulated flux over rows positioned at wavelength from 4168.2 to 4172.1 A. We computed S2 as 39.93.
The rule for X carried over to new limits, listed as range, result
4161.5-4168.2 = 42.46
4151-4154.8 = 40.89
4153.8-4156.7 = 38.78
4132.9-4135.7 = 44.39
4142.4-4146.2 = 43.34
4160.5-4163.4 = 42.2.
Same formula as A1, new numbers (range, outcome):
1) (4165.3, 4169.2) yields 42.2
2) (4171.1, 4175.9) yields 38.9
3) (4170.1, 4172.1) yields 40.2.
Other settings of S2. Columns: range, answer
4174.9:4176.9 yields 37.06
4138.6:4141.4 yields 38.03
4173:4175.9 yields 37.69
